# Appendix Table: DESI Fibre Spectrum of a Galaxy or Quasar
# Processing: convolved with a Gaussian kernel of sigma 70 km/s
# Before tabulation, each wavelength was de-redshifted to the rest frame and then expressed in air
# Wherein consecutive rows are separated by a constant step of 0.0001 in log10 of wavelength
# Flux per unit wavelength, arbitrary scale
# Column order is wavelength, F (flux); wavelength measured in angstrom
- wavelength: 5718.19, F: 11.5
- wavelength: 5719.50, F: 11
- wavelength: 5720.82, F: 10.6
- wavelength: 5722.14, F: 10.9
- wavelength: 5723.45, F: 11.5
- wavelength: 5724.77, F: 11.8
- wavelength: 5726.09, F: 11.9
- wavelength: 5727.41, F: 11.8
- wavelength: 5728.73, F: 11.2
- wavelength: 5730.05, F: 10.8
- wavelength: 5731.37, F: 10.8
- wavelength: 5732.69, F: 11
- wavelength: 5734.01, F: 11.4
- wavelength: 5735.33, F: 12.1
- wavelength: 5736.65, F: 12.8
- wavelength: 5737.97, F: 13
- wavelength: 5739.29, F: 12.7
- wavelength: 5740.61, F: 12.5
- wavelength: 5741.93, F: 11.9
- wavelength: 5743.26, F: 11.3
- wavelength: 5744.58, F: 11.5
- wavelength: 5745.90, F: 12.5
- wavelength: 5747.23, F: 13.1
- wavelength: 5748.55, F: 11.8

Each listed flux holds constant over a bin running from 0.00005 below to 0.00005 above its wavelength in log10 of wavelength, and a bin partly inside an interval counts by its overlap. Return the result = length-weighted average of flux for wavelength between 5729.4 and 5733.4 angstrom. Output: 10.9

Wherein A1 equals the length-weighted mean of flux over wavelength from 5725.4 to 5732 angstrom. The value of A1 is 11.3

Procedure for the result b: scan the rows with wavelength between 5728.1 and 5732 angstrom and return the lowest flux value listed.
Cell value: 10.8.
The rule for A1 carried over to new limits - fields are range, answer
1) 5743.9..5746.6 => 12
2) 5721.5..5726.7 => 11.5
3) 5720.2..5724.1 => 11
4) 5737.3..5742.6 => 12.5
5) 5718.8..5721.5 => 10.8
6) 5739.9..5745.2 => 11.8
